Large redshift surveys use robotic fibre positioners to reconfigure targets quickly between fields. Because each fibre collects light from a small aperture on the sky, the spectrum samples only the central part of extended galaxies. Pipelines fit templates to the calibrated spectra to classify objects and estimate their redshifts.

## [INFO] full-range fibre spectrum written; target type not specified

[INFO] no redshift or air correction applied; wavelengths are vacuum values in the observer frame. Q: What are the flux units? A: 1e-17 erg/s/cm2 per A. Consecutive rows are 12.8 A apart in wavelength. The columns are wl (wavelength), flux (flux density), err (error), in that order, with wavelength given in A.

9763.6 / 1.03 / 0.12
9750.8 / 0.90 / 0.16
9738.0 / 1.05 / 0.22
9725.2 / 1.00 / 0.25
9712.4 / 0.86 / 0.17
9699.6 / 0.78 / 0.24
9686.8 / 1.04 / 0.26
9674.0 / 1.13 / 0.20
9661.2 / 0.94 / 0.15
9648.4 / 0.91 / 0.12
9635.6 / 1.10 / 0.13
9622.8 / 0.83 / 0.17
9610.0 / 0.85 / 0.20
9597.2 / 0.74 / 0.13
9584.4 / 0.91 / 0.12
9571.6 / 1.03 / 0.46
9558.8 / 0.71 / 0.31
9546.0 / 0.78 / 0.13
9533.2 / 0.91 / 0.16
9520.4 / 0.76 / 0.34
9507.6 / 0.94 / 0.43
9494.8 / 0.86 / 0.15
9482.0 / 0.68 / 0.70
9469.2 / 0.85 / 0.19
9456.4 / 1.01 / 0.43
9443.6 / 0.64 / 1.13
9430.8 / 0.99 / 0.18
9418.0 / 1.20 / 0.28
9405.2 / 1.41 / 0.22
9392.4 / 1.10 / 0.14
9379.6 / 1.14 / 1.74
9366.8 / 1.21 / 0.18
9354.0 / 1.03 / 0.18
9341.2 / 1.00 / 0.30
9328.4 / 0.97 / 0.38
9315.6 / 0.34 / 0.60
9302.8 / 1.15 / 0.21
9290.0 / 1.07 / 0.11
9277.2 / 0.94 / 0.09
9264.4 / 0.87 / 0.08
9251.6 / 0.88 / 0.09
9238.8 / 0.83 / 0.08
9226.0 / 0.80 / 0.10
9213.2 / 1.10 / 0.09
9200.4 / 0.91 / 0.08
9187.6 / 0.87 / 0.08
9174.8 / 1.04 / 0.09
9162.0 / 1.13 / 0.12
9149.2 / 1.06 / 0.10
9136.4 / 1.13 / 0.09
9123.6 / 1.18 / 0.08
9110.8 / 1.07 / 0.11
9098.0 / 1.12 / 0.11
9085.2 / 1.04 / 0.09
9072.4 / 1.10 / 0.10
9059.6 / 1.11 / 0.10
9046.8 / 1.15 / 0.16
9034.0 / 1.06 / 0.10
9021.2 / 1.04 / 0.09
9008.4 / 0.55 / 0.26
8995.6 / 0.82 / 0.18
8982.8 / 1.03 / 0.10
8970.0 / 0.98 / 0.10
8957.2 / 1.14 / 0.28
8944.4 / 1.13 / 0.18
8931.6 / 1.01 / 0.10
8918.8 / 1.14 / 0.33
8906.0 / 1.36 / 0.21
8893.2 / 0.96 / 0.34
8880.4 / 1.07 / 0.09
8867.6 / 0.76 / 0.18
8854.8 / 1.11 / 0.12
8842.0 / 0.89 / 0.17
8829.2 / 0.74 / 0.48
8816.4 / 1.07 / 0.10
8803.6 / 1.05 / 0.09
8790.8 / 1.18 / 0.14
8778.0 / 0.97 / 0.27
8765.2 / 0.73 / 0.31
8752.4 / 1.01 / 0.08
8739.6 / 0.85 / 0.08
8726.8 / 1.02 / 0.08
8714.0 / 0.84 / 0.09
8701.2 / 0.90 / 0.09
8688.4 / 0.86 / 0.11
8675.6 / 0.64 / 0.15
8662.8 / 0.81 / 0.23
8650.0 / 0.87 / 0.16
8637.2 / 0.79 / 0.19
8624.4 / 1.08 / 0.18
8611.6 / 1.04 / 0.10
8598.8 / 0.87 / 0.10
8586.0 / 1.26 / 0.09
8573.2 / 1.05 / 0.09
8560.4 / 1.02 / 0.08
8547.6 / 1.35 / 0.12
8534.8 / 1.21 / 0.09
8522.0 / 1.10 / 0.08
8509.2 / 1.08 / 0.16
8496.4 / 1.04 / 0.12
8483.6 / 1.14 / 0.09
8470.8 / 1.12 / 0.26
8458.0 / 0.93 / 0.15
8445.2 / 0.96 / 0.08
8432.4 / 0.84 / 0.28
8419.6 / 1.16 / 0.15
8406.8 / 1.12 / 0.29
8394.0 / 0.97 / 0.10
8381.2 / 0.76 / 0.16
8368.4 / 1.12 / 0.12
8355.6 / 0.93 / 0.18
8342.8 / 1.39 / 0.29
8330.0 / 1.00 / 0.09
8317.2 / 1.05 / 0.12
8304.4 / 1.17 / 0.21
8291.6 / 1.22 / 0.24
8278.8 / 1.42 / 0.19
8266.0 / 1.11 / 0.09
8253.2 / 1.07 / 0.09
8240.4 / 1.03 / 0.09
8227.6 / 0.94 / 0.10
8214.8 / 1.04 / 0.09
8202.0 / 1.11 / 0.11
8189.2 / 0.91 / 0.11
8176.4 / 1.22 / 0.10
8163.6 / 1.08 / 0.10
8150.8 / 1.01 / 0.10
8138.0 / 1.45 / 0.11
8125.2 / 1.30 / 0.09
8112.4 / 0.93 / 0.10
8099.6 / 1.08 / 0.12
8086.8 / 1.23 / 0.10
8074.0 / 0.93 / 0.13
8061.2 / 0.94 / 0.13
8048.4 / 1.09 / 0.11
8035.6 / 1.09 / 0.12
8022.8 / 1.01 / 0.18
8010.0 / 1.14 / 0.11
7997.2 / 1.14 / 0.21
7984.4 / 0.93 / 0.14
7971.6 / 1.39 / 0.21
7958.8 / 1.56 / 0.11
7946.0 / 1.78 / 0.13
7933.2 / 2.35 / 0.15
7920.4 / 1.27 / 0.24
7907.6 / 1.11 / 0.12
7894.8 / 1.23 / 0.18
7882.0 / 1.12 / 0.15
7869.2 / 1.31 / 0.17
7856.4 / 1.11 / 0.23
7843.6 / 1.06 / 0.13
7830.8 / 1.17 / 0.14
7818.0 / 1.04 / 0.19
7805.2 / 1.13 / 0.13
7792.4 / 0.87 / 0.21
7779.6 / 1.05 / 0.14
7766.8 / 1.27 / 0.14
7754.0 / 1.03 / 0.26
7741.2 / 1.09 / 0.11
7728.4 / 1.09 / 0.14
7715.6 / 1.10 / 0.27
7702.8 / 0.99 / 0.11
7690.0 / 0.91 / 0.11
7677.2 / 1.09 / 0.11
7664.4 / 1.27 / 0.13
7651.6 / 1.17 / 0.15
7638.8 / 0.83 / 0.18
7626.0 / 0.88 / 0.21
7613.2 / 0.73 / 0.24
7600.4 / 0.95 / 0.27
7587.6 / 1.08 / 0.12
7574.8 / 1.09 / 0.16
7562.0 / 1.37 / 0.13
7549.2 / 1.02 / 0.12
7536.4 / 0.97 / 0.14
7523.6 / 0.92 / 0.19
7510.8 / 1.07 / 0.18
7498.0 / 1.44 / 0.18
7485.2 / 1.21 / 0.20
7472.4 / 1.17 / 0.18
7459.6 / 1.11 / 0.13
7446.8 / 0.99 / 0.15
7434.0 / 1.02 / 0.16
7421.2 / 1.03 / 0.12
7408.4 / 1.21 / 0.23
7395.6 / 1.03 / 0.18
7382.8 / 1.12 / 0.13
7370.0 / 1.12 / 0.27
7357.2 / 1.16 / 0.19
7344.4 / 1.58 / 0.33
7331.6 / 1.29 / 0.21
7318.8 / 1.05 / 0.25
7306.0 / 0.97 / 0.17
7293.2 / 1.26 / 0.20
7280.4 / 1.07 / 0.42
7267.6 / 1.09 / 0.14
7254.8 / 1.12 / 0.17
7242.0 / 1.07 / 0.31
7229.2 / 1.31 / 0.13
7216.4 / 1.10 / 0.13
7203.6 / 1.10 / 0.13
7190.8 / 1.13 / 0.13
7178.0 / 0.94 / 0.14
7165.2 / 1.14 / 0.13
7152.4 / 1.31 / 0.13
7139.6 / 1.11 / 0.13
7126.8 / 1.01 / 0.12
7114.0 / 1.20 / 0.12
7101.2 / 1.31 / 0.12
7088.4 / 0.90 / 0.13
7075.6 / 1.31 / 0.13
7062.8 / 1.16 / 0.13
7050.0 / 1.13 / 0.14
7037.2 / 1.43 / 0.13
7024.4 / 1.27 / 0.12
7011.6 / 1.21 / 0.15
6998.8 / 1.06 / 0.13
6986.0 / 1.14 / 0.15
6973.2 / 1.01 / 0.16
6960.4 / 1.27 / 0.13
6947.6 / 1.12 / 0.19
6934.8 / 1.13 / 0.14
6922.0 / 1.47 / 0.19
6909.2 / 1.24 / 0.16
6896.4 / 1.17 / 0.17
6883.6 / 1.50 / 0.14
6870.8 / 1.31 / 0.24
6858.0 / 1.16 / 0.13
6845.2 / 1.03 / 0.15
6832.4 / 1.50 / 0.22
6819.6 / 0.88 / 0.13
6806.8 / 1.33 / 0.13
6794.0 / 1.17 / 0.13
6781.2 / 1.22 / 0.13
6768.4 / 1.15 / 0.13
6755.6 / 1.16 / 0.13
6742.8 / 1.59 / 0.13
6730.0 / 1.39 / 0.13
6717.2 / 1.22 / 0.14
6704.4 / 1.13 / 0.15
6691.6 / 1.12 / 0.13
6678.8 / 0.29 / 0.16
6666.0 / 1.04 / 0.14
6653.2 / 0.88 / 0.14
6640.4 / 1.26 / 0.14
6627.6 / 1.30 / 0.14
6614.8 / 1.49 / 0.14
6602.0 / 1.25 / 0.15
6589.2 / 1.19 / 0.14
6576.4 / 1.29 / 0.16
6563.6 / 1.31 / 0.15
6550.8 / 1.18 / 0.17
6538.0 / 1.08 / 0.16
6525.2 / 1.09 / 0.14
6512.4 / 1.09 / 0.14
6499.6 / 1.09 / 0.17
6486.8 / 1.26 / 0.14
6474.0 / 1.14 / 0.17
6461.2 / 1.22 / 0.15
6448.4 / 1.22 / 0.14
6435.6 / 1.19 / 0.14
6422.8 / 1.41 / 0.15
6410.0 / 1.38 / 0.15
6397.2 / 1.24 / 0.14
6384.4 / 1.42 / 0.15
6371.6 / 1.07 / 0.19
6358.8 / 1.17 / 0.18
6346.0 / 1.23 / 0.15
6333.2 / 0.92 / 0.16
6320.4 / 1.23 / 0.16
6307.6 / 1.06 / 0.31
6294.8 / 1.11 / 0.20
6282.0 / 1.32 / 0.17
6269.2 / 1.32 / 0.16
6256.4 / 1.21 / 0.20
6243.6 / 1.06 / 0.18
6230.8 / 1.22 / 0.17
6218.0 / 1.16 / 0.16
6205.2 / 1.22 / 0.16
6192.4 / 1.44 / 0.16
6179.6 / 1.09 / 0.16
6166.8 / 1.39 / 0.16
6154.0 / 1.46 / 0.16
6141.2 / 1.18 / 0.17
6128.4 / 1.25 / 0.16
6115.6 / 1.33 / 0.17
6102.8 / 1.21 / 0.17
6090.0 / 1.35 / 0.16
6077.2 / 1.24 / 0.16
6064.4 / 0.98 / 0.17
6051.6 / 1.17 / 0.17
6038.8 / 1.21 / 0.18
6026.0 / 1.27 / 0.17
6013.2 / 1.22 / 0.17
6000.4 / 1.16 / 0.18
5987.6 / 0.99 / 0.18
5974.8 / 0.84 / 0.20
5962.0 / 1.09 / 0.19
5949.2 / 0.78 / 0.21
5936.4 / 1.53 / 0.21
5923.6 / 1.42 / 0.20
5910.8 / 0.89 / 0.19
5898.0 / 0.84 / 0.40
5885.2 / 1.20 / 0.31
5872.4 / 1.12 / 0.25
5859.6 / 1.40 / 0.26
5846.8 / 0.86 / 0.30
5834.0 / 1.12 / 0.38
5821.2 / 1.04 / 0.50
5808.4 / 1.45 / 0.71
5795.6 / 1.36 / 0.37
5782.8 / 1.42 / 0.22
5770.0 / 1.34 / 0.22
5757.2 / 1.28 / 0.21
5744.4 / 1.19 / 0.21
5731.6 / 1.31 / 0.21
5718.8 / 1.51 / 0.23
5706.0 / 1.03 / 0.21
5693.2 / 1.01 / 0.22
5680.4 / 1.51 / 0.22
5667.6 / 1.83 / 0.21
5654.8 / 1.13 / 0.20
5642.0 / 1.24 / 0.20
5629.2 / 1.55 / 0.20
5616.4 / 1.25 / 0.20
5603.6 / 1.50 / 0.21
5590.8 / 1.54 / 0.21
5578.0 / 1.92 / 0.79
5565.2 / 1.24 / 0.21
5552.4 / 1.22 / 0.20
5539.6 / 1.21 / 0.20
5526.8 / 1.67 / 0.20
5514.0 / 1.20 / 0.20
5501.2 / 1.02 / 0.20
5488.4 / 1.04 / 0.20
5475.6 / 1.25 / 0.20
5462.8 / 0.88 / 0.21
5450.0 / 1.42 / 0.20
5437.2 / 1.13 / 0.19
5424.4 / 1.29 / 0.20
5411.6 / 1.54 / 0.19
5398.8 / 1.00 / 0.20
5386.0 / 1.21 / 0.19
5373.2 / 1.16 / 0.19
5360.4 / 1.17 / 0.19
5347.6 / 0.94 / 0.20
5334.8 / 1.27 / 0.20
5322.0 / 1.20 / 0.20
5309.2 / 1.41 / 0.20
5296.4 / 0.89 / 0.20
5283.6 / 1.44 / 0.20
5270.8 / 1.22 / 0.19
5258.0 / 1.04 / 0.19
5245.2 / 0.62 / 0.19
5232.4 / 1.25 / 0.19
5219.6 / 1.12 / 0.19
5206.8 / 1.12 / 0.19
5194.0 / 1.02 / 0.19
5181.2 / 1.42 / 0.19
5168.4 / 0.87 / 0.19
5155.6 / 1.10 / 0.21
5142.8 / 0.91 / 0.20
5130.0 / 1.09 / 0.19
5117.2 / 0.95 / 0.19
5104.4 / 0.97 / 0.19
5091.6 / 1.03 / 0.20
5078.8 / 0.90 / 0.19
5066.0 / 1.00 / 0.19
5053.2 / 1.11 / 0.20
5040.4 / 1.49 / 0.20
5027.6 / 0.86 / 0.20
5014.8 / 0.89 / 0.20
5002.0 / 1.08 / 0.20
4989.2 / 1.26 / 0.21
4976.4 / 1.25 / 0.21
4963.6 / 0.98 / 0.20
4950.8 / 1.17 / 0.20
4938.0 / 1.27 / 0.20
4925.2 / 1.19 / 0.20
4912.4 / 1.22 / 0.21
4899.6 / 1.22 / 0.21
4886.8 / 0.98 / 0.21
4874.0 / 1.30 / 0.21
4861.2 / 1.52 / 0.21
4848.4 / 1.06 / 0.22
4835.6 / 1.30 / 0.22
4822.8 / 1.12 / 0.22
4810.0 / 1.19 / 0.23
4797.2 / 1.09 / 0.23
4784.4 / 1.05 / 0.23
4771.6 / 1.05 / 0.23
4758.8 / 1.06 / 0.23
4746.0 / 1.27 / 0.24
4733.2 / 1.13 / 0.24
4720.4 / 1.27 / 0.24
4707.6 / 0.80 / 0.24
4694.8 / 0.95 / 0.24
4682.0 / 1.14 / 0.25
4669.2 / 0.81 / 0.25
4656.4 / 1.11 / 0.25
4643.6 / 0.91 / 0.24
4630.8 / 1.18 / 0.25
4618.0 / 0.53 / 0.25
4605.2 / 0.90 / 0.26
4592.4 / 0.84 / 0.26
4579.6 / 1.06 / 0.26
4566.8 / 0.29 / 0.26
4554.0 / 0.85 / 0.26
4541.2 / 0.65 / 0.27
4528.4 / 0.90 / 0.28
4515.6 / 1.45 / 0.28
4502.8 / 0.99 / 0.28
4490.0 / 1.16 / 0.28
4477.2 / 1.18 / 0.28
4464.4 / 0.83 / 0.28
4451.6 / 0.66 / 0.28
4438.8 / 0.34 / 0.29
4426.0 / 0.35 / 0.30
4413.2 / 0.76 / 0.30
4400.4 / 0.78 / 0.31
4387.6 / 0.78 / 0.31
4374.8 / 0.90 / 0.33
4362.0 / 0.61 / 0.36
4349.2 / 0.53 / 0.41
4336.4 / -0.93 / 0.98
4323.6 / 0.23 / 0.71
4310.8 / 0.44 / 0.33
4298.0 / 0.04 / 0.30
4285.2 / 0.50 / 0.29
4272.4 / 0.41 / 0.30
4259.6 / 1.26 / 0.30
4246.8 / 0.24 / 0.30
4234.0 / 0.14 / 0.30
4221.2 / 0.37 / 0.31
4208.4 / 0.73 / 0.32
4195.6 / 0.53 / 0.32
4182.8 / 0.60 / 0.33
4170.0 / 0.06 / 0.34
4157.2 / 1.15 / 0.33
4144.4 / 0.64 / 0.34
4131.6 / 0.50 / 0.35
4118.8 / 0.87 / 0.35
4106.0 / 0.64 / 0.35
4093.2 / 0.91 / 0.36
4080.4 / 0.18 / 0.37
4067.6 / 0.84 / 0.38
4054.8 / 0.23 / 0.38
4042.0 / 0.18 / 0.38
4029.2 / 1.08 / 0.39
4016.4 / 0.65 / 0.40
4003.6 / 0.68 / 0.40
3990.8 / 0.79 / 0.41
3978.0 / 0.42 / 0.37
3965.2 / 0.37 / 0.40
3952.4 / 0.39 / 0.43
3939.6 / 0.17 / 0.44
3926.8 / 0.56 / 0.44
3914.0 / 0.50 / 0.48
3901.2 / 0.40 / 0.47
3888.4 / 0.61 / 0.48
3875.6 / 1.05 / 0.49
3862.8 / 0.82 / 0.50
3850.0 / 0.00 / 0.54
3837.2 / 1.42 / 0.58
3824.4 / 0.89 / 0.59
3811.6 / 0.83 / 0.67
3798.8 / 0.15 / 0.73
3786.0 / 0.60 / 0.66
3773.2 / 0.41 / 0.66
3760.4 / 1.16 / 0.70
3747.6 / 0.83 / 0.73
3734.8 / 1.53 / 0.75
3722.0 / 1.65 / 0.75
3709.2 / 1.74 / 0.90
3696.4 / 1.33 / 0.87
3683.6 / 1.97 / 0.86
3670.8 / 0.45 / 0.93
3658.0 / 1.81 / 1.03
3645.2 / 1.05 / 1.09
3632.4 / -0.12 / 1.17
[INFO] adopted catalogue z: 0.21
